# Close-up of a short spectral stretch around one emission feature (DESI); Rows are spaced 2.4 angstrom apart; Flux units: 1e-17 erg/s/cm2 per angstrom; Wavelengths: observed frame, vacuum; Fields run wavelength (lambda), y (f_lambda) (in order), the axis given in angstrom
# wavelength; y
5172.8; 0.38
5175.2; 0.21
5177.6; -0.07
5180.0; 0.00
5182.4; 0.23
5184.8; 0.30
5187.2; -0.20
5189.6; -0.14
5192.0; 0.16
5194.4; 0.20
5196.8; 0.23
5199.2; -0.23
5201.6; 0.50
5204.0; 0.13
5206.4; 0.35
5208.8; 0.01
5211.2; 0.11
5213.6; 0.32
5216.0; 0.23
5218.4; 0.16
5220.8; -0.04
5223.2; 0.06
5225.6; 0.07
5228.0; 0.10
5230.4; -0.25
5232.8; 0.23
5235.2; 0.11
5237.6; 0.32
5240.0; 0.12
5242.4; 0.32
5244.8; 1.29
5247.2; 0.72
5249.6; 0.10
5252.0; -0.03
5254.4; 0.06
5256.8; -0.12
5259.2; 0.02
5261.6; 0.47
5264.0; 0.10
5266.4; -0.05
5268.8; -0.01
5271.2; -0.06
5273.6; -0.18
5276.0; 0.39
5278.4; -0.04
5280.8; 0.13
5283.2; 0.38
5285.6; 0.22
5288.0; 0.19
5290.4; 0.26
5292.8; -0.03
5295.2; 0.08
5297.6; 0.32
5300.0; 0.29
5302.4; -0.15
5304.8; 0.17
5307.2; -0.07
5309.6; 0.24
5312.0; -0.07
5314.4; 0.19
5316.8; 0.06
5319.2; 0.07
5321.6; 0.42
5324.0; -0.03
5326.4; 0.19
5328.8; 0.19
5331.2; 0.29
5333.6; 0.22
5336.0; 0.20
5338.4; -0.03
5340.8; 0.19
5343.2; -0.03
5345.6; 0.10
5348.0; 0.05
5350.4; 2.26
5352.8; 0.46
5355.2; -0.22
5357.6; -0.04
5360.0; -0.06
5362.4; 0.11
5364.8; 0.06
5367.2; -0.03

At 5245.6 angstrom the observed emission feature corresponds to H-beta 4861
